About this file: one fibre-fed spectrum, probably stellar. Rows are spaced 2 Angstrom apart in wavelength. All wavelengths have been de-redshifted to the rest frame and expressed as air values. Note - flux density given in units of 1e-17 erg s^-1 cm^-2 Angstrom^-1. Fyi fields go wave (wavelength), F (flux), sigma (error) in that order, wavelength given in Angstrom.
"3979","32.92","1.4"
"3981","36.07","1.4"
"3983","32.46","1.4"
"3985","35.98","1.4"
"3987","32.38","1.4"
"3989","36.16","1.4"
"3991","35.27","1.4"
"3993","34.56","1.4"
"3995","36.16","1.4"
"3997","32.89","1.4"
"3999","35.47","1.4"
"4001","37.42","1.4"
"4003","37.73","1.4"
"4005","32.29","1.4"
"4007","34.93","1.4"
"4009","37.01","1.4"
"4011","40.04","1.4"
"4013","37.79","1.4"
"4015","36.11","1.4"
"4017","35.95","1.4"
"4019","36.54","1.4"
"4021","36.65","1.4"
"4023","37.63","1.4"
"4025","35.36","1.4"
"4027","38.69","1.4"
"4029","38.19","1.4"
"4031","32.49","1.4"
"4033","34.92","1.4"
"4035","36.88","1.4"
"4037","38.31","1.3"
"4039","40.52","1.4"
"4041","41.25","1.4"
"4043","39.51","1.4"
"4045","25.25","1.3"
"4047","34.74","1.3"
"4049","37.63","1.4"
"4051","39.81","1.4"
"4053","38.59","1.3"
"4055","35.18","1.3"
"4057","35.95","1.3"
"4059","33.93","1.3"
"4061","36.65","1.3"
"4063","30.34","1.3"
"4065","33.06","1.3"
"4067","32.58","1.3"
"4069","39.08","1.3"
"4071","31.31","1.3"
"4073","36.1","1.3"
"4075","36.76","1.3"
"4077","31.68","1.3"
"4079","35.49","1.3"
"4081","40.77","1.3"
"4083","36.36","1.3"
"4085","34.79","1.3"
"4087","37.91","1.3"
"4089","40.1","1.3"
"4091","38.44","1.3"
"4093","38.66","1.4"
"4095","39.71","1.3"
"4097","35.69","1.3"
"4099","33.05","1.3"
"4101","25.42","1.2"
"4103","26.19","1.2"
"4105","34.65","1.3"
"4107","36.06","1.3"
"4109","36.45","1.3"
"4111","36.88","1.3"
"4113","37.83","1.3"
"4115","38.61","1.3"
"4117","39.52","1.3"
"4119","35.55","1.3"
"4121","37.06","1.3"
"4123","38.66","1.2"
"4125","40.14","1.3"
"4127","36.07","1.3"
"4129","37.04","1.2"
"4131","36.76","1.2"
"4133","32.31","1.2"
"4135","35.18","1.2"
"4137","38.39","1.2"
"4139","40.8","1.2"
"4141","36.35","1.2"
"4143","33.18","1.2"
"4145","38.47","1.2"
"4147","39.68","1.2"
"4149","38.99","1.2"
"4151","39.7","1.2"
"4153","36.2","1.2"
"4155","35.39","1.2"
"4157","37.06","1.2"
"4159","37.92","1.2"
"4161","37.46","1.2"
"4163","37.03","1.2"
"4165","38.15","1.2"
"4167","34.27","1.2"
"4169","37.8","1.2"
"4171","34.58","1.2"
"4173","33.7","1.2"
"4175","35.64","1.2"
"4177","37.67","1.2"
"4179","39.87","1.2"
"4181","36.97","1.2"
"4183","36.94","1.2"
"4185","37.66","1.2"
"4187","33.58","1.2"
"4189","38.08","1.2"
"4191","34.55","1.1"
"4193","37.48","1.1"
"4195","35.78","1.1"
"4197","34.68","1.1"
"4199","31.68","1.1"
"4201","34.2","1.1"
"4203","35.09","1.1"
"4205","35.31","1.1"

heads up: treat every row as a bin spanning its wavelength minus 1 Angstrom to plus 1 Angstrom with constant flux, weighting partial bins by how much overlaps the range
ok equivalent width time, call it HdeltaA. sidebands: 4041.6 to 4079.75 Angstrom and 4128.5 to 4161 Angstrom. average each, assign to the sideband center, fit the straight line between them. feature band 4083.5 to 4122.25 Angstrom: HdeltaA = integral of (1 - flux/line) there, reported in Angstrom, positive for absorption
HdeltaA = 0.1 Angstrom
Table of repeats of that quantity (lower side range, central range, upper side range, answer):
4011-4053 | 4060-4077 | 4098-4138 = 0.93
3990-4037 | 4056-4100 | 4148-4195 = 0.71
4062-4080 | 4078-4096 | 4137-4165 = -1.69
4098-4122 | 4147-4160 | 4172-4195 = -0.69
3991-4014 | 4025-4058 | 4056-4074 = -1.65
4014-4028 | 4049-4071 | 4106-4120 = 0.91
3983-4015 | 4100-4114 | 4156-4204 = 1.01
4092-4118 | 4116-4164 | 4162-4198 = -2.02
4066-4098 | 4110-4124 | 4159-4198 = -0.46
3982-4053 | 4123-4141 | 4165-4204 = -0.59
